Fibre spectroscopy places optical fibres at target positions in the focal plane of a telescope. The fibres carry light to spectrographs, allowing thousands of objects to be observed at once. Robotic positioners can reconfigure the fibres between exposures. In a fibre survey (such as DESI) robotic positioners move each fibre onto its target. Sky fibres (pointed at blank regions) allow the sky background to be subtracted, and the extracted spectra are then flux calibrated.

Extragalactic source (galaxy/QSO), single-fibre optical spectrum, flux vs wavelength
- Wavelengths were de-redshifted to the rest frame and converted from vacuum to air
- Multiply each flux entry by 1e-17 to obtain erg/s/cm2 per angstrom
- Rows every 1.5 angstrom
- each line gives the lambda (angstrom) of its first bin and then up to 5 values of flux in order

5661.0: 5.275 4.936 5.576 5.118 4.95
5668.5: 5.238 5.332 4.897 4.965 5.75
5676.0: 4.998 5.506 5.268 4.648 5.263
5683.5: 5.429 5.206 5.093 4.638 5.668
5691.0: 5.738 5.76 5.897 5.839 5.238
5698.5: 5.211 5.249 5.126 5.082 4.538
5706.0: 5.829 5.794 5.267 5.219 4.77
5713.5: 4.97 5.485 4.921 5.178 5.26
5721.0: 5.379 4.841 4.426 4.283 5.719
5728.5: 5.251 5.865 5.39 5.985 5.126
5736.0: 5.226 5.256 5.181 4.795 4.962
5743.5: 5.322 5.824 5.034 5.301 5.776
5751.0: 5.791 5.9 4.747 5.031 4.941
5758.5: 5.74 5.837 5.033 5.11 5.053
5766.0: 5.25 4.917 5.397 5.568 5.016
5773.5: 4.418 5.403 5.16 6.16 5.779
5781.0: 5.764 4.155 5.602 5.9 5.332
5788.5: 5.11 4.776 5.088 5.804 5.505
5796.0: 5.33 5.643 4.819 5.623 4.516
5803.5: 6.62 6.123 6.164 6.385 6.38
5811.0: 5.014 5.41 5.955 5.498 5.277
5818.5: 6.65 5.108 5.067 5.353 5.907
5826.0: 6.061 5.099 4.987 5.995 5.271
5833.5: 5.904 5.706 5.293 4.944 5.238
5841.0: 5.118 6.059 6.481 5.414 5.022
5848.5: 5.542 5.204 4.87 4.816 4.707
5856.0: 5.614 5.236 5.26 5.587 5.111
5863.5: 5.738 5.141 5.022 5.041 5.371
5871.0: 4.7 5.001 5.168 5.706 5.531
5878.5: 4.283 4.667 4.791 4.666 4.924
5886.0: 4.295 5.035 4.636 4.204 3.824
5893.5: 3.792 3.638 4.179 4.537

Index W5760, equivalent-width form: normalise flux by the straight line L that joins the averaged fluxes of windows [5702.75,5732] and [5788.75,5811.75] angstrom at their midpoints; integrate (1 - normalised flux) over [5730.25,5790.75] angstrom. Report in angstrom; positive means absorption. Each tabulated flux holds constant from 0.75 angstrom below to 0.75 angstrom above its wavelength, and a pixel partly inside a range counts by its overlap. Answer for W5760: 0.84 angstrom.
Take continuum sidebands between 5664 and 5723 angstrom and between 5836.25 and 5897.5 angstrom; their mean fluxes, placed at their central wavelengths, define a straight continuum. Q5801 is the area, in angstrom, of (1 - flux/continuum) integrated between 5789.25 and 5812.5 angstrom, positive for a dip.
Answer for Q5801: -2.2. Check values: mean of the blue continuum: 5.25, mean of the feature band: 5.58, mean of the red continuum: 4.99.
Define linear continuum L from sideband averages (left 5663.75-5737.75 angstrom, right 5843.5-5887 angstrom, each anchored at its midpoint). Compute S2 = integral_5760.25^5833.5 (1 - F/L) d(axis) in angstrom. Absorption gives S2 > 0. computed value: -3.9 angstrom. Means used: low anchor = 5.25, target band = 5.46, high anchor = 5.13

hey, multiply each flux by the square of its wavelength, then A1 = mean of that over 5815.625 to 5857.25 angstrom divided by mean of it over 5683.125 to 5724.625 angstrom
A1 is 1.1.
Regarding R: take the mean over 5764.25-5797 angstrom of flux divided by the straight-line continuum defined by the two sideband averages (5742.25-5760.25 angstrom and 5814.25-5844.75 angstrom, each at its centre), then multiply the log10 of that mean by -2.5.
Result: 0.03 mag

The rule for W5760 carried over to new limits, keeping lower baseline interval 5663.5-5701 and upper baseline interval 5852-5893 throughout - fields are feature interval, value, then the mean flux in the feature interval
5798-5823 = -2.89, 5.65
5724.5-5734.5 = -0.30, 5.37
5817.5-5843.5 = -2.53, 5.52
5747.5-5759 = -0.51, 5.4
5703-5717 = 0.13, 5.2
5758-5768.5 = -0.24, 5.27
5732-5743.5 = -0.07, 5.23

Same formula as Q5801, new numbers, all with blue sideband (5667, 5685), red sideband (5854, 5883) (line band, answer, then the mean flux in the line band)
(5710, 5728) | 0.5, 5.04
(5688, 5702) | -0.8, 5.48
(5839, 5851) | -0.8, 5.5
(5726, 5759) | -1.2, 5.36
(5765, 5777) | 0.1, 5.14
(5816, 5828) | -1.0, 5.57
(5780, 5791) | -0.2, 5.24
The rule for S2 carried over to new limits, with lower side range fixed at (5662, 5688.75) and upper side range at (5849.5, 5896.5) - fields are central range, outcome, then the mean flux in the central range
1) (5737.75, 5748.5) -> -0.3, 5.2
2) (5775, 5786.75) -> -1.1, 5.49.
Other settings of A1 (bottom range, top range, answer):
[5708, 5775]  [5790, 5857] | 1.08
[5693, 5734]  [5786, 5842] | 1.09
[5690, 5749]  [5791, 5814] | 1.10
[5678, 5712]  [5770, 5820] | 1.07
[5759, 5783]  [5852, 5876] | 1.02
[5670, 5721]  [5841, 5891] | 1.03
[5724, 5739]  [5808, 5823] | 1.09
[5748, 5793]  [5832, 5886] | 1.01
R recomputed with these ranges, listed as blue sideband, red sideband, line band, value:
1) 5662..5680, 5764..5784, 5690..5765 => -0.01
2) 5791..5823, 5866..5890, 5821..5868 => -0.03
